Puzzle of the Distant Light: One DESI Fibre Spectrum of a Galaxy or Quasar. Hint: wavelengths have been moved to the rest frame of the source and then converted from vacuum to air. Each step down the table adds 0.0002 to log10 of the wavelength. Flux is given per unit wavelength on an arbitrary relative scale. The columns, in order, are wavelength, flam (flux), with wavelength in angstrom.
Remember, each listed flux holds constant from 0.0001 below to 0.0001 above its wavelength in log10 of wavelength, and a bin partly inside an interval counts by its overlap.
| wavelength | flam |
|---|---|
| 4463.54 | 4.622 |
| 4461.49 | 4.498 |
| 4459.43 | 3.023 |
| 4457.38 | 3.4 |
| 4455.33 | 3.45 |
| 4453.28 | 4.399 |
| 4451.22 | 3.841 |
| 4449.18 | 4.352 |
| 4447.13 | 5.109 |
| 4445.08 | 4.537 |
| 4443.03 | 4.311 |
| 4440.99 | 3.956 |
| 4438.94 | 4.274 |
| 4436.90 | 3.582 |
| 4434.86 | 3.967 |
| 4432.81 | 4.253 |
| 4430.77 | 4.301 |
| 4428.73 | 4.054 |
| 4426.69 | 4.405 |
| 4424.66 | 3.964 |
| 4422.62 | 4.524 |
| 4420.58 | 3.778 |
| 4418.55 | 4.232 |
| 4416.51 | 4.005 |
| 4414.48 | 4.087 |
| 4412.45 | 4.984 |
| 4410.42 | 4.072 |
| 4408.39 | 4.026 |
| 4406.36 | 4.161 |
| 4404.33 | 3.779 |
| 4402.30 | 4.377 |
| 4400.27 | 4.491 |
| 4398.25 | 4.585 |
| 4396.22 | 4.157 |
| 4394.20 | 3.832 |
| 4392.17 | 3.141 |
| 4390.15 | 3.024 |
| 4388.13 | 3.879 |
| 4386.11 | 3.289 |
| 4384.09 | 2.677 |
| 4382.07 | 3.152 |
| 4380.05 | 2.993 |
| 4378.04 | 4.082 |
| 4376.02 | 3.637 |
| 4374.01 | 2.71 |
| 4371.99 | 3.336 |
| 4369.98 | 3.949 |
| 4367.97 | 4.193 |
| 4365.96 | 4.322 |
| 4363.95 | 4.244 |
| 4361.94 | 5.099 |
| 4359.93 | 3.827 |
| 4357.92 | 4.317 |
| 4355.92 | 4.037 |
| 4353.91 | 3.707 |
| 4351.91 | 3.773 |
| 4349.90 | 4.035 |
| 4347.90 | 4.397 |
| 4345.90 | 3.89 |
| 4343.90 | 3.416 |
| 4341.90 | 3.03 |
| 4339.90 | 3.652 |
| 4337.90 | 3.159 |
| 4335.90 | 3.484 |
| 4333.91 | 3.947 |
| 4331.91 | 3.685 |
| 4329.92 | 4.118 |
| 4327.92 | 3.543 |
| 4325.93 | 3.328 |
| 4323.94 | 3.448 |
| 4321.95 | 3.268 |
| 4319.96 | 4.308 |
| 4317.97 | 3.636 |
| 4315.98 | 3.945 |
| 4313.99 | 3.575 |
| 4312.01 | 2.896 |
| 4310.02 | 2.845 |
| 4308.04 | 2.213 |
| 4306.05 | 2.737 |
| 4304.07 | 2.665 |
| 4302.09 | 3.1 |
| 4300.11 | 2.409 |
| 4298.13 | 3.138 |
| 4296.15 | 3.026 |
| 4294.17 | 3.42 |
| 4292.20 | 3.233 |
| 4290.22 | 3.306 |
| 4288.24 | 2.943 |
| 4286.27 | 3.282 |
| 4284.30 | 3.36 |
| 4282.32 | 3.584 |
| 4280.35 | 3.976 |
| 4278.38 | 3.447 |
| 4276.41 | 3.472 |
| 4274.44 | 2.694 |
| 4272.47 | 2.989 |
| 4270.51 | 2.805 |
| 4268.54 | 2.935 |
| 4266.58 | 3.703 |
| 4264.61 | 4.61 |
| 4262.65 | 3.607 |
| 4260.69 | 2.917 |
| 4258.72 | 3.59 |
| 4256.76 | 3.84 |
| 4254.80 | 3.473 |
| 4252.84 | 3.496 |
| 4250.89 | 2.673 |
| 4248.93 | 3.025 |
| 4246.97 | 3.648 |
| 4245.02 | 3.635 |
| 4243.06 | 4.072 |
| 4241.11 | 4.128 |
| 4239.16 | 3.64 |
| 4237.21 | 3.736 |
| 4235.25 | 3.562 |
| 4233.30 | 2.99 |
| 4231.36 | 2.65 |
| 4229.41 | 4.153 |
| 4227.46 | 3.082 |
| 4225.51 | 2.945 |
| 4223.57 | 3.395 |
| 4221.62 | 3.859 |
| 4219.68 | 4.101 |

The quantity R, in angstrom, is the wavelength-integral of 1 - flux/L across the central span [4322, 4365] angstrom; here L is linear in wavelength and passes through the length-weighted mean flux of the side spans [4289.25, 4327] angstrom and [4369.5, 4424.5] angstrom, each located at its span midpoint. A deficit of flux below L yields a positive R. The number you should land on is -4.6 angstrom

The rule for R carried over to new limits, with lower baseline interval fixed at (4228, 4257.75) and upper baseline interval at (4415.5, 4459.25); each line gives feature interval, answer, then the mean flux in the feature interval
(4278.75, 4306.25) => 3.65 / 3.17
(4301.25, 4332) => 3.41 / 3.32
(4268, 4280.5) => 1.60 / 3.15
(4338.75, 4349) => 0.39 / 3.67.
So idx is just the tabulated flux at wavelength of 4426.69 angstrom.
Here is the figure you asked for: 4.405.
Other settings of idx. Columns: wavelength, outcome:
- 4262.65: 3.607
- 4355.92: 4.037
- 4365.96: 4.322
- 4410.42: 4.072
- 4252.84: 3.496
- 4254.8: 3.473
